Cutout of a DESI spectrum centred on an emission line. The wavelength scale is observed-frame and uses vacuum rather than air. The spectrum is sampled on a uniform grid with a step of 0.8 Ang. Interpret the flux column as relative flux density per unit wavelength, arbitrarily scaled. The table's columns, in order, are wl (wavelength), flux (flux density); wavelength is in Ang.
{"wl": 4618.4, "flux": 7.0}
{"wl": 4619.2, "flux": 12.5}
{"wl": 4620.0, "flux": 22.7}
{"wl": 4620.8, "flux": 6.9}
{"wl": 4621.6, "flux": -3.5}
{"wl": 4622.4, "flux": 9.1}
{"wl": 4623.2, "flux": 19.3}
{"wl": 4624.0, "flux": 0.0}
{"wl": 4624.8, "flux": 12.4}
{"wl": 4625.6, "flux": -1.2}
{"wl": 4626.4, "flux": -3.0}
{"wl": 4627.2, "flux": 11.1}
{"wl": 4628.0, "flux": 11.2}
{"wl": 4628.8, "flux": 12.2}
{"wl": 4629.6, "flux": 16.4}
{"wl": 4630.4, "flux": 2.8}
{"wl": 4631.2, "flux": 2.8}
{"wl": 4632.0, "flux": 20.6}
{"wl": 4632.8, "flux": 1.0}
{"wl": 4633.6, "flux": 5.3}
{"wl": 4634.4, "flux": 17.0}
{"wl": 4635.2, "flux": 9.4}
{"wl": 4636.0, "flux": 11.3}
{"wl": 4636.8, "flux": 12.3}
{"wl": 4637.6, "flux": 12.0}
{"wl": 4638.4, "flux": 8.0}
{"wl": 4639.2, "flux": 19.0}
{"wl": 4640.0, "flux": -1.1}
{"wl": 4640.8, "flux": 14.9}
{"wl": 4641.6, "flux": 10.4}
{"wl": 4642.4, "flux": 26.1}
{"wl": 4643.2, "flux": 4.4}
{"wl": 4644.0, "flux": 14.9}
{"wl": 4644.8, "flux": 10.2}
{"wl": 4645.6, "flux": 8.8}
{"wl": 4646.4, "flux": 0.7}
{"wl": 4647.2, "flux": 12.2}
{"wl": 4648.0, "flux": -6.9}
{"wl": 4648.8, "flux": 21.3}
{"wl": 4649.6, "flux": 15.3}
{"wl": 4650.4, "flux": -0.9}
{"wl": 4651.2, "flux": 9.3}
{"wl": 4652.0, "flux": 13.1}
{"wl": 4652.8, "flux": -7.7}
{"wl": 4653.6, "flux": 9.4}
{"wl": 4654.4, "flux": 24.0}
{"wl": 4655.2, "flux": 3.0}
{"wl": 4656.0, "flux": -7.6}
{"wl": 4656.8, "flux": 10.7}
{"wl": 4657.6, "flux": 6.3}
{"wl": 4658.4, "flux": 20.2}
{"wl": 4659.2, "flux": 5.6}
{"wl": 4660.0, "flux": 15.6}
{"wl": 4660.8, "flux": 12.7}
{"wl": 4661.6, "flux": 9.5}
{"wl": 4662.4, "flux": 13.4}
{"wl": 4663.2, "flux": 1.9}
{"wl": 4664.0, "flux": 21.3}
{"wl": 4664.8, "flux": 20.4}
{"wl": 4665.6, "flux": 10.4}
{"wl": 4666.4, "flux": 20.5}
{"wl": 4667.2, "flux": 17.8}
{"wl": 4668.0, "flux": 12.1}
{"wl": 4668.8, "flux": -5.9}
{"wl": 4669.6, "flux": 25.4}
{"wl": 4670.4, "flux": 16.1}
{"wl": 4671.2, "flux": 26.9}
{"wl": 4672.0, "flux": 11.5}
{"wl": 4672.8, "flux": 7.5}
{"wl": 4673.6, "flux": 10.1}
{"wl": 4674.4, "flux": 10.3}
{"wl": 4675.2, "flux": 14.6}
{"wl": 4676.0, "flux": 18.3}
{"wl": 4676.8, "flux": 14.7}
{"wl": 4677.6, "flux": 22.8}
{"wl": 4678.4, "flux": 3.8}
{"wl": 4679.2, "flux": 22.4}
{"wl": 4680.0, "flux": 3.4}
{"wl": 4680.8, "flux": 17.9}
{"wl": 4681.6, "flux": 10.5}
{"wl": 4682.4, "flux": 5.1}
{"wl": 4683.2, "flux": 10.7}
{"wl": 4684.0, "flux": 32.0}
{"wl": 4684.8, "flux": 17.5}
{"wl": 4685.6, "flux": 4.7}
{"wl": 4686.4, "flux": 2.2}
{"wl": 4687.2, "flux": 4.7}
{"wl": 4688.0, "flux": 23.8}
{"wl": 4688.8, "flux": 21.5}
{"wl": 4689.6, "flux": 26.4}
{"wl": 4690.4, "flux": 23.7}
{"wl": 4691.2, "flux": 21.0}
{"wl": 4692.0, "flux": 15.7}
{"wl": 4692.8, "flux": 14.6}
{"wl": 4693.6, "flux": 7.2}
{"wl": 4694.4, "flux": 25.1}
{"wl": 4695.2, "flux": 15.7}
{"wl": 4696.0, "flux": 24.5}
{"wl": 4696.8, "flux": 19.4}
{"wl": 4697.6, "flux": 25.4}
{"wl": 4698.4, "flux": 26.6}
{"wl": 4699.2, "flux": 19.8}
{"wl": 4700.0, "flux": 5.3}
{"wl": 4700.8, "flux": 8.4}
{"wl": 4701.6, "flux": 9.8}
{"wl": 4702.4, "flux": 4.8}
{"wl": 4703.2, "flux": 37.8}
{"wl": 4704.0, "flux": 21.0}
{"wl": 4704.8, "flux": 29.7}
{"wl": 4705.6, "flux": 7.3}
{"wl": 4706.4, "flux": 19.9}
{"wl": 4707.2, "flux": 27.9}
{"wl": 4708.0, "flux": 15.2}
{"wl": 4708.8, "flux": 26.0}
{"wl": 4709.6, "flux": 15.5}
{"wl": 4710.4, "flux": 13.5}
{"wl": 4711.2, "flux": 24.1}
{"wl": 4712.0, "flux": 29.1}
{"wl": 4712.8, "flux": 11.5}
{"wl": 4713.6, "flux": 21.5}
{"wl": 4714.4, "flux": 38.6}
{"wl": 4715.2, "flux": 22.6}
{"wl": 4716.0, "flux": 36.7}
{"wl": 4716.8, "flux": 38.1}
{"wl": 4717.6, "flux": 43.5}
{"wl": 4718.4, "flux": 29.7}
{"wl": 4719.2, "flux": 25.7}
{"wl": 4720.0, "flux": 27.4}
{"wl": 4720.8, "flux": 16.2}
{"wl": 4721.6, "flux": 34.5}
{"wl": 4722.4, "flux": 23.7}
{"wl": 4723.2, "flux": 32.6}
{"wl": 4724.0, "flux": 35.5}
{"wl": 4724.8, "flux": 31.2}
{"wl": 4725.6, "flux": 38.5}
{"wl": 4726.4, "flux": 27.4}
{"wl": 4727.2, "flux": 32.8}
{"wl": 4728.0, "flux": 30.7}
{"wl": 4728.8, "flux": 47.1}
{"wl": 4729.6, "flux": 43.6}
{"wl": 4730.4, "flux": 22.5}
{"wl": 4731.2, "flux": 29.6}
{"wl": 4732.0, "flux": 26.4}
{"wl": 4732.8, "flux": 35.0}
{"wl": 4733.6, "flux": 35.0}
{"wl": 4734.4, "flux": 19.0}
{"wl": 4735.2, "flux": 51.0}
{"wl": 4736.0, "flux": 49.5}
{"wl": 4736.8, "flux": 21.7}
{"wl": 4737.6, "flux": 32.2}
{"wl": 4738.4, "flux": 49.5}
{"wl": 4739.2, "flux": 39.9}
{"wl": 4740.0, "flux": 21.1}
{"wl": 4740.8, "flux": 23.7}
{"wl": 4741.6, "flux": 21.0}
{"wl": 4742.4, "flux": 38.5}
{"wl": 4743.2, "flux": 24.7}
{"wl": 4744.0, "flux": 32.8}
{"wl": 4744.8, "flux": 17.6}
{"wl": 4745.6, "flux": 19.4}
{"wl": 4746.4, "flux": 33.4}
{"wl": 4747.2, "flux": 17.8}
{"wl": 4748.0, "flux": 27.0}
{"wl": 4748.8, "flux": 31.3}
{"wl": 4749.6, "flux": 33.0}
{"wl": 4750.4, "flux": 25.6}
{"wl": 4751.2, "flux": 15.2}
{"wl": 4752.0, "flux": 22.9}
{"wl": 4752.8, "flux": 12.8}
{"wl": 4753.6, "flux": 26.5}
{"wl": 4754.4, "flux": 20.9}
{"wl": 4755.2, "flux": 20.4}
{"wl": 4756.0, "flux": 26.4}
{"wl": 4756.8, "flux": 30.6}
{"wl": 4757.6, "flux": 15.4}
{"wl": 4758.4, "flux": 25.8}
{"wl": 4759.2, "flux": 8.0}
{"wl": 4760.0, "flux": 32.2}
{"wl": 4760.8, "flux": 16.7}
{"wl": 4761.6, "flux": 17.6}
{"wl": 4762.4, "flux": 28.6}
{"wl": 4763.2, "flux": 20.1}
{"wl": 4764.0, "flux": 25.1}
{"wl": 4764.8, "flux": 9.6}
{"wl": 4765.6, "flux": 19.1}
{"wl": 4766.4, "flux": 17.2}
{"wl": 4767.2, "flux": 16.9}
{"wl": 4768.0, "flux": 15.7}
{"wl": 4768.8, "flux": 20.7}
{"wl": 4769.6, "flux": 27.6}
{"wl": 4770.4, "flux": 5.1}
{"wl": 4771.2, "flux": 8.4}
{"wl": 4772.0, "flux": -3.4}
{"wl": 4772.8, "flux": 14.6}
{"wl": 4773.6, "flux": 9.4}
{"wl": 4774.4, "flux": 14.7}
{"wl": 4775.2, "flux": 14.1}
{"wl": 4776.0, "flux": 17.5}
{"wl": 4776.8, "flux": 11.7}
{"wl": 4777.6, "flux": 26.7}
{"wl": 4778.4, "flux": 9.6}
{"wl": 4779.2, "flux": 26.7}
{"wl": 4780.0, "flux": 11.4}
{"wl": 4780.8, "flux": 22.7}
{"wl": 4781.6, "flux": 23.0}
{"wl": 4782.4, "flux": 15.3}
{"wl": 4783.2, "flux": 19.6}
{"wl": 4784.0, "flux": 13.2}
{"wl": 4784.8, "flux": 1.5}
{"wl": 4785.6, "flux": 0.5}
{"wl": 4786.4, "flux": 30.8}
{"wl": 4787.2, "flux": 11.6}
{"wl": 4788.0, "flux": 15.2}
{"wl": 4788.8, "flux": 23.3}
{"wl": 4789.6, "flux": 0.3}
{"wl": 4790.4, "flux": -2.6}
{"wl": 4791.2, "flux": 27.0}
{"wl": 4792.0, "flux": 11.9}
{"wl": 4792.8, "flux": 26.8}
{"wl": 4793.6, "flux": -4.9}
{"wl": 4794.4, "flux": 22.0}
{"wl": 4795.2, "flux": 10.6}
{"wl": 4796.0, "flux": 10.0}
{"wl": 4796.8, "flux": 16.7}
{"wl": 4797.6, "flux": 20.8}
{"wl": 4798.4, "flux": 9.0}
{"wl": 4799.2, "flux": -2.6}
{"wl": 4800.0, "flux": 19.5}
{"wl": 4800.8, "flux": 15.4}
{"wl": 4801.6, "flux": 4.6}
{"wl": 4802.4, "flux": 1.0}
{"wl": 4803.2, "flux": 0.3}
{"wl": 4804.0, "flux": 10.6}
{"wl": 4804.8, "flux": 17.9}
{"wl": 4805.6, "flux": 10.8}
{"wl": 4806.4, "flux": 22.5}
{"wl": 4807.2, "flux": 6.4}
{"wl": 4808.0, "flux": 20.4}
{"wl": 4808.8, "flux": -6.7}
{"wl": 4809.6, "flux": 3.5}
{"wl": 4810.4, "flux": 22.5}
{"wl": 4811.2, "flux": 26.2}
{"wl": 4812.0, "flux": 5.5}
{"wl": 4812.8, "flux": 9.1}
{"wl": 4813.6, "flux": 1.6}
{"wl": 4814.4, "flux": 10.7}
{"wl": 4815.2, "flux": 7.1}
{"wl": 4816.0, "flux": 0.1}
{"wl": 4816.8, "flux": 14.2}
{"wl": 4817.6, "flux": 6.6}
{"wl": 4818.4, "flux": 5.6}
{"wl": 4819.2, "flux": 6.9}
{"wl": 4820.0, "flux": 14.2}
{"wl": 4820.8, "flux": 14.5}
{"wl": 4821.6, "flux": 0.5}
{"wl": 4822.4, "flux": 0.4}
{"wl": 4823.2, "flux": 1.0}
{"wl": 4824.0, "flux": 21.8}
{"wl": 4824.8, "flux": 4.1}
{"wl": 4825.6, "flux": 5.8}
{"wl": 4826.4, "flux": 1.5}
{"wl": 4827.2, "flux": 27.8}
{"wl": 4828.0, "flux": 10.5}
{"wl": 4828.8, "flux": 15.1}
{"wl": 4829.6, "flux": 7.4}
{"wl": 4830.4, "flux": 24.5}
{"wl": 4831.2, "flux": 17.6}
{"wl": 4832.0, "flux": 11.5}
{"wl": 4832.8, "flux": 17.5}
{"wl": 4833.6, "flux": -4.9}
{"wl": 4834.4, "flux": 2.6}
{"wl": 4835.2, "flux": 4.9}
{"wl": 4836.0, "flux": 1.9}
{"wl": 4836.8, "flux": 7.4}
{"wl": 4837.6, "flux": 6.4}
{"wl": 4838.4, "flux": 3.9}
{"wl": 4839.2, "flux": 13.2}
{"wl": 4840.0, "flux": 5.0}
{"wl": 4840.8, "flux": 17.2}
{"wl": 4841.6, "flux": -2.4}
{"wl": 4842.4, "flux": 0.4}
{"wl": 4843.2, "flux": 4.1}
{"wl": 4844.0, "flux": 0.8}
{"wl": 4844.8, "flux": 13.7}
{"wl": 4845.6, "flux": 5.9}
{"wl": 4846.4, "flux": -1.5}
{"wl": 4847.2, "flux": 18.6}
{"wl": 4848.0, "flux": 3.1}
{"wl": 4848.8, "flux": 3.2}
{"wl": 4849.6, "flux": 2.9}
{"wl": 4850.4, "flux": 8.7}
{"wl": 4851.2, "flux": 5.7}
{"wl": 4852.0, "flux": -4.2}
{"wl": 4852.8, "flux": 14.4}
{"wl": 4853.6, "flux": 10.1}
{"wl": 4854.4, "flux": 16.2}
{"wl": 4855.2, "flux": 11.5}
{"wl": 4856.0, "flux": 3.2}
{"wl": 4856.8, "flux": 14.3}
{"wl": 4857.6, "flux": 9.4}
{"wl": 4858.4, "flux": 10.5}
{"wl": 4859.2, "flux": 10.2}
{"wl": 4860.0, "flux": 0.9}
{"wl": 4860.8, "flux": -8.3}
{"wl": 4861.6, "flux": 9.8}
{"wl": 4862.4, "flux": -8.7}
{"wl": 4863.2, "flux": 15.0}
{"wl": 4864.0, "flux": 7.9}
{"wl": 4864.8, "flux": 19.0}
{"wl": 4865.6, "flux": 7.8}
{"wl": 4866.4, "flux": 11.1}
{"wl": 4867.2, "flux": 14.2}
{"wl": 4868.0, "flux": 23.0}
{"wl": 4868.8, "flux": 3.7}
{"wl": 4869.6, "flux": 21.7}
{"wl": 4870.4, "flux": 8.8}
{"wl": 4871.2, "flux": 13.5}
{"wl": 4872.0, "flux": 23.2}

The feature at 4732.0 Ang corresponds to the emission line C IV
